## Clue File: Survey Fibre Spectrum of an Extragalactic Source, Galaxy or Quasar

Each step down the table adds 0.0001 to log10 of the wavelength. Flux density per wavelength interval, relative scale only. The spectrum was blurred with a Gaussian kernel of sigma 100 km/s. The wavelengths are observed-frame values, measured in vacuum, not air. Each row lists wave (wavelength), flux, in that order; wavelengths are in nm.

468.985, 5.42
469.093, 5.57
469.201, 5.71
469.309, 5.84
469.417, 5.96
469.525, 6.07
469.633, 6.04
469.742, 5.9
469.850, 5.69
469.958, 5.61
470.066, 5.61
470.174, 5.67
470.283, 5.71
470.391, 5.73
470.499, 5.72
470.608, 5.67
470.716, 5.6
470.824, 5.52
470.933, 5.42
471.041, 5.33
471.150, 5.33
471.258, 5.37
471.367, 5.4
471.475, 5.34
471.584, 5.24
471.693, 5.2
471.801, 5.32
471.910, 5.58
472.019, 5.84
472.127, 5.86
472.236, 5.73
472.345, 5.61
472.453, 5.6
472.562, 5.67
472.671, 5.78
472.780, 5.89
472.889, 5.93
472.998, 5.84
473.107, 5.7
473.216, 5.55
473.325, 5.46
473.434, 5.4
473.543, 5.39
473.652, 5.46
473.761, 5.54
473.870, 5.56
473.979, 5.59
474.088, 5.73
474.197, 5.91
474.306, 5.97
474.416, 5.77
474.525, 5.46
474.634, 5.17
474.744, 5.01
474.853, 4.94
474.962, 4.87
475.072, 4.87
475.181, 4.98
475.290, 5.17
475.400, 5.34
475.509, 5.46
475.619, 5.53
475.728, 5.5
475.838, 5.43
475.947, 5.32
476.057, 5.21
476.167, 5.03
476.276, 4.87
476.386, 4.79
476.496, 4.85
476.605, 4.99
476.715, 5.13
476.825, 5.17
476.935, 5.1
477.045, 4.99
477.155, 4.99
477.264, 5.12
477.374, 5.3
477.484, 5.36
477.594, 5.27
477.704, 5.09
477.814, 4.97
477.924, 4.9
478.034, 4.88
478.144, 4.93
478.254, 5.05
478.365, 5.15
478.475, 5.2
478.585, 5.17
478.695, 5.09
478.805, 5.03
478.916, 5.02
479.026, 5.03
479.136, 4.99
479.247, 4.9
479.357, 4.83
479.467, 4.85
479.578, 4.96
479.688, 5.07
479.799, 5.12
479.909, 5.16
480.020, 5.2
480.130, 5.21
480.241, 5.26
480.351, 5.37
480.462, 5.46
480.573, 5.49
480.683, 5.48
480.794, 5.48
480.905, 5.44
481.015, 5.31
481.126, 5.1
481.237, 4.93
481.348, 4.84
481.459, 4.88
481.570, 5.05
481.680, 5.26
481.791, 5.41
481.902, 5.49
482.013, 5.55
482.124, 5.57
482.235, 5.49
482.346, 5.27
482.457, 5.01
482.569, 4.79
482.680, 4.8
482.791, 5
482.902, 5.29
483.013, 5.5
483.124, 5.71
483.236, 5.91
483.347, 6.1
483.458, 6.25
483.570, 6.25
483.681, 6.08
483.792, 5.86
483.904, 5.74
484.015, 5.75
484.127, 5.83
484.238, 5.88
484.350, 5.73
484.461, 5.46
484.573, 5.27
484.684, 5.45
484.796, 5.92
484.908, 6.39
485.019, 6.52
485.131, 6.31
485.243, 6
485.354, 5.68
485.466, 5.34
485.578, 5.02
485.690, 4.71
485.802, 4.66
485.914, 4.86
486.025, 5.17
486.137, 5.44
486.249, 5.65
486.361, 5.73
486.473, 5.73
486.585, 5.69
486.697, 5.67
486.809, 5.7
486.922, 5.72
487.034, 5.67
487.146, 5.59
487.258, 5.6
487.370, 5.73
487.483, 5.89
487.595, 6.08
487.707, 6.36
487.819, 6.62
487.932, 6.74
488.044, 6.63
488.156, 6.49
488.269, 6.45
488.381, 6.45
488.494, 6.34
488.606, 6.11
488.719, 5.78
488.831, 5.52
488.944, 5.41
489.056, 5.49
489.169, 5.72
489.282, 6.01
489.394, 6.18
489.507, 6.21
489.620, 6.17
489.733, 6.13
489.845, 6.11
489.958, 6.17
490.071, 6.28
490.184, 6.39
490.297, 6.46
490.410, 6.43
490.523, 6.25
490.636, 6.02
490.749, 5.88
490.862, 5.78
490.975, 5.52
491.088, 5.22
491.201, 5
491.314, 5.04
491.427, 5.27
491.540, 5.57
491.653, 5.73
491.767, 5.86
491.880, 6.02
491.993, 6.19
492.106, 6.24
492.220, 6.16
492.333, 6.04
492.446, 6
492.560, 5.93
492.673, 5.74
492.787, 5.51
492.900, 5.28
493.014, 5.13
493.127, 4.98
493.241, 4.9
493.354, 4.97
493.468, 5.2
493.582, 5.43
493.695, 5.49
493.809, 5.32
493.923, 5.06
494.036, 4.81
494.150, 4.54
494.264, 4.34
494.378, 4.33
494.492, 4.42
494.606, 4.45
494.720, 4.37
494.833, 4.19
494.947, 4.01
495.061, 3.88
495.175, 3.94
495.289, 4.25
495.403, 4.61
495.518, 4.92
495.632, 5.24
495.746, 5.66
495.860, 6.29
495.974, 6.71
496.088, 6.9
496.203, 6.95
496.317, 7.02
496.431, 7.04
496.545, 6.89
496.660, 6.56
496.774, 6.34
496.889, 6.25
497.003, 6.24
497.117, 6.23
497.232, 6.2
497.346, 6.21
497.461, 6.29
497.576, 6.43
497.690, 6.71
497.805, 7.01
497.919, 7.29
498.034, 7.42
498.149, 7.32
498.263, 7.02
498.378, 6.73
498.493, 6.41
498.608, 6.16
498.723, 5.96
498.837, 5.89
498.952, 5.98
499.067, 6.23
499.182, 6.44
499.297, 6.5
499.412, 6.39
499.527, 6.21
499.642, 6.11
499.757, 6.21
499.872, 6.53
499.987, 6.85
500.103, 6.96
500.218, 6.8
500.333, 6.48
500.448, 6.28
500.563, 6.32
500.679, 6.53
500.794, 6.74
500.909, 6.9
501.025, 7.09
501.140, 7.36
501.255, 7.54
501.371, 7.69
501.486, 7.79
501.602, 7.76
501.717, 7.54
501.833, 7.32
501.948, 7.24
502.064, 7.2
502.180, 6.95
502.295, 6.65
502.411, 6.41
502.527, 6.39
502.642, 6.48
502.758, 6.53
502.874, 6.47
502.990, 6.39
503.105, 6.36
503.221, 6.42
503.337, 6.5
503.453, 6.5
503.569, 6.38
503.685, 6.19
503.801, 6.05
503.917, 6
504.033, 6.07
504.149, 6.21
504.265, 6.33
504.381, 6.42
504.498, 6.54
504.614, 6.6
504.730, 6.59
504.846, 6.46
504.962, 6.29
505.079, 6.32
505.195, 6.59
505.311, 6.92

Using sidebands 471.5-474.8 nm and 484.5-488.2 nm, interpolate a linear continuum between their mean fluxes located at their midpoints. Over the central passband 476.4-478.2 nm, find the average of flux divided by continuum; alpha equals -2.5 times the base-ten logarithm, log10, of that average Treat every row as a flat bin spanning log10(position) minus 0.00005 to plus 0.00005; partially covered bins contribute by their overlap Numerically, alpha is 0.12 mag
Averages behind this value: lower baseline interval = 5.59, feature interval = 5.06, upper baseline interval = 5.76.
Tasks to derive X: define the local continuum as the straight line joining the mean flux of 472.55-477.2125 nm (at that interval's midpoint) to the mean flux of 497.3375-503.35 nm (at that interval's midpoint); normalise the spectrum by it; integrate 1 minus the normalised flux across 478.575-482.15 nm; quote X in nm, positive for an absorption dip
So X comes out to 0.30 nm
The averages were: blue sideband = 5.35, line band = 5.18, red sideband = 6.71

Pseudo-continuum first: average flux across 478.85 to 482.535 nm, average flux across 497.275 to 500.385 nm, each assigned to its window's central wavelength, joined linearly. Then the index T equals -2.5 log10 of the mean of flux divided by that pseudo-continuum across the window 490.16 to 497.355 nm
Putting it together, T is 0.11 mag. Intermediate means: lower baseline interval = 5.19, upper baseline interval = 6.54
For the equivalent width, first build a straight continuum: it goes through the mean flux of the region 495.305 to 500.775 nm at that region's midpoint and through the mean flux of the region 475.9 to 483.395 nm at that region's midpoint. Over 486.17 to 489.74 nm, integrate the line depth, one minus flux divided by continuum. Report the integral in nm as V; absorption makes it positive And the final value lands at -0.152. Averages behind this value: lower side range 5.17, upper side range 6.41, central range 5.97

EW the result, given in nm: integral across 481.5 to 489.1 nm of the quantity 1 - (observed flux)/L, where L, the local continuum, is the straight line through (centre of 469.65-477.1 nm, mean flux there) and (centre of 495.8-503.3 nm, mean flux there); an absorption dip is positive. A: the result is 0.392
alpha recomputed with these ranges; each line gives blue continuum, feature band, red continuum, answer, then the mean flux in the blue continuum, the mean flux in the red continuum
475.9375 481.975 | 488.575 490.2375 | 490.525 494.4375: -0.117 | 5.12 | 5.44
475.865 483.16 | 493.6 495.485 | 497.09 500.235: 0.345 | 5.14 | 6.51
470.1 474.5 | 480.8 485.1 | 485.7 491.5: 0.045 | 5.6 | 5.86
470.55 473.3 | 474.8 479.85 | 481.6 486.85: 0.100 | 5.57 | 5.57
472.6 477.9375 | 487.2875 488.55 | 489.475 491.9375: -0.098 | 5.32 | 5.88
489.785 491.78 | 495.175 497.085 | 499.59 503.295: 0.049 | 5.83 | 6.82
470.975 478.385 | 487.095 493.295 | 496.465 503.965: 0.039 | 5.34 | 6.64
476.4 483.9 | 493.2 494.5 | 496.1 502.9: 0.264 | 5.24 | 6.7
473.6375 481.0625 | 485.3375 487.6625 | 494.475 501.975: 0.039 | 5.2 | 6.32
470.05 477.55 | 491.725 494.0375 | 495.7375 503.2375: 0.146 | 5.41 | 6.68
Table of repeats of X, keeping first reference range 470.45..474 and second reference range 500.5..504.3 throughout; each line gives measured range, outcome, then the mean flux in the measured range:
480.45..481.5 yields 0.12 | 5.24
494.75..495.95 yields 0.32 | 4.75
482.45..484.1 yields 0.10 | 5.62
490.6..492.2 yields 0.16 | 5.67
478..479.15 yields 0.15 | 5.05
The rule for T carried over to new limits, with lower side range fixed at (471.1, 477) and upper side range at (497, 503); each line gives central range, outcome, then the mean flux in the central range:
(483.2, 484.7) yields 0.01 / 5.84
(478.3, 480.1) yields 0.12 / 5.05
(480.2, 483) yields 0.11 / 5.25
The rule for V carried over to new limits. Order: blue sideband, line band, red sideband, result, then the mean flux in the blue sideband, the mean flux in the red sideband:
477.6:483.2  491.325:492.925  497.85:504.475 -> 0.05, 5.16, 6.65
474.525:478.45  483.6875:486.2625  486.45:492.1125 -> 0.03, 5.11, 5.95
